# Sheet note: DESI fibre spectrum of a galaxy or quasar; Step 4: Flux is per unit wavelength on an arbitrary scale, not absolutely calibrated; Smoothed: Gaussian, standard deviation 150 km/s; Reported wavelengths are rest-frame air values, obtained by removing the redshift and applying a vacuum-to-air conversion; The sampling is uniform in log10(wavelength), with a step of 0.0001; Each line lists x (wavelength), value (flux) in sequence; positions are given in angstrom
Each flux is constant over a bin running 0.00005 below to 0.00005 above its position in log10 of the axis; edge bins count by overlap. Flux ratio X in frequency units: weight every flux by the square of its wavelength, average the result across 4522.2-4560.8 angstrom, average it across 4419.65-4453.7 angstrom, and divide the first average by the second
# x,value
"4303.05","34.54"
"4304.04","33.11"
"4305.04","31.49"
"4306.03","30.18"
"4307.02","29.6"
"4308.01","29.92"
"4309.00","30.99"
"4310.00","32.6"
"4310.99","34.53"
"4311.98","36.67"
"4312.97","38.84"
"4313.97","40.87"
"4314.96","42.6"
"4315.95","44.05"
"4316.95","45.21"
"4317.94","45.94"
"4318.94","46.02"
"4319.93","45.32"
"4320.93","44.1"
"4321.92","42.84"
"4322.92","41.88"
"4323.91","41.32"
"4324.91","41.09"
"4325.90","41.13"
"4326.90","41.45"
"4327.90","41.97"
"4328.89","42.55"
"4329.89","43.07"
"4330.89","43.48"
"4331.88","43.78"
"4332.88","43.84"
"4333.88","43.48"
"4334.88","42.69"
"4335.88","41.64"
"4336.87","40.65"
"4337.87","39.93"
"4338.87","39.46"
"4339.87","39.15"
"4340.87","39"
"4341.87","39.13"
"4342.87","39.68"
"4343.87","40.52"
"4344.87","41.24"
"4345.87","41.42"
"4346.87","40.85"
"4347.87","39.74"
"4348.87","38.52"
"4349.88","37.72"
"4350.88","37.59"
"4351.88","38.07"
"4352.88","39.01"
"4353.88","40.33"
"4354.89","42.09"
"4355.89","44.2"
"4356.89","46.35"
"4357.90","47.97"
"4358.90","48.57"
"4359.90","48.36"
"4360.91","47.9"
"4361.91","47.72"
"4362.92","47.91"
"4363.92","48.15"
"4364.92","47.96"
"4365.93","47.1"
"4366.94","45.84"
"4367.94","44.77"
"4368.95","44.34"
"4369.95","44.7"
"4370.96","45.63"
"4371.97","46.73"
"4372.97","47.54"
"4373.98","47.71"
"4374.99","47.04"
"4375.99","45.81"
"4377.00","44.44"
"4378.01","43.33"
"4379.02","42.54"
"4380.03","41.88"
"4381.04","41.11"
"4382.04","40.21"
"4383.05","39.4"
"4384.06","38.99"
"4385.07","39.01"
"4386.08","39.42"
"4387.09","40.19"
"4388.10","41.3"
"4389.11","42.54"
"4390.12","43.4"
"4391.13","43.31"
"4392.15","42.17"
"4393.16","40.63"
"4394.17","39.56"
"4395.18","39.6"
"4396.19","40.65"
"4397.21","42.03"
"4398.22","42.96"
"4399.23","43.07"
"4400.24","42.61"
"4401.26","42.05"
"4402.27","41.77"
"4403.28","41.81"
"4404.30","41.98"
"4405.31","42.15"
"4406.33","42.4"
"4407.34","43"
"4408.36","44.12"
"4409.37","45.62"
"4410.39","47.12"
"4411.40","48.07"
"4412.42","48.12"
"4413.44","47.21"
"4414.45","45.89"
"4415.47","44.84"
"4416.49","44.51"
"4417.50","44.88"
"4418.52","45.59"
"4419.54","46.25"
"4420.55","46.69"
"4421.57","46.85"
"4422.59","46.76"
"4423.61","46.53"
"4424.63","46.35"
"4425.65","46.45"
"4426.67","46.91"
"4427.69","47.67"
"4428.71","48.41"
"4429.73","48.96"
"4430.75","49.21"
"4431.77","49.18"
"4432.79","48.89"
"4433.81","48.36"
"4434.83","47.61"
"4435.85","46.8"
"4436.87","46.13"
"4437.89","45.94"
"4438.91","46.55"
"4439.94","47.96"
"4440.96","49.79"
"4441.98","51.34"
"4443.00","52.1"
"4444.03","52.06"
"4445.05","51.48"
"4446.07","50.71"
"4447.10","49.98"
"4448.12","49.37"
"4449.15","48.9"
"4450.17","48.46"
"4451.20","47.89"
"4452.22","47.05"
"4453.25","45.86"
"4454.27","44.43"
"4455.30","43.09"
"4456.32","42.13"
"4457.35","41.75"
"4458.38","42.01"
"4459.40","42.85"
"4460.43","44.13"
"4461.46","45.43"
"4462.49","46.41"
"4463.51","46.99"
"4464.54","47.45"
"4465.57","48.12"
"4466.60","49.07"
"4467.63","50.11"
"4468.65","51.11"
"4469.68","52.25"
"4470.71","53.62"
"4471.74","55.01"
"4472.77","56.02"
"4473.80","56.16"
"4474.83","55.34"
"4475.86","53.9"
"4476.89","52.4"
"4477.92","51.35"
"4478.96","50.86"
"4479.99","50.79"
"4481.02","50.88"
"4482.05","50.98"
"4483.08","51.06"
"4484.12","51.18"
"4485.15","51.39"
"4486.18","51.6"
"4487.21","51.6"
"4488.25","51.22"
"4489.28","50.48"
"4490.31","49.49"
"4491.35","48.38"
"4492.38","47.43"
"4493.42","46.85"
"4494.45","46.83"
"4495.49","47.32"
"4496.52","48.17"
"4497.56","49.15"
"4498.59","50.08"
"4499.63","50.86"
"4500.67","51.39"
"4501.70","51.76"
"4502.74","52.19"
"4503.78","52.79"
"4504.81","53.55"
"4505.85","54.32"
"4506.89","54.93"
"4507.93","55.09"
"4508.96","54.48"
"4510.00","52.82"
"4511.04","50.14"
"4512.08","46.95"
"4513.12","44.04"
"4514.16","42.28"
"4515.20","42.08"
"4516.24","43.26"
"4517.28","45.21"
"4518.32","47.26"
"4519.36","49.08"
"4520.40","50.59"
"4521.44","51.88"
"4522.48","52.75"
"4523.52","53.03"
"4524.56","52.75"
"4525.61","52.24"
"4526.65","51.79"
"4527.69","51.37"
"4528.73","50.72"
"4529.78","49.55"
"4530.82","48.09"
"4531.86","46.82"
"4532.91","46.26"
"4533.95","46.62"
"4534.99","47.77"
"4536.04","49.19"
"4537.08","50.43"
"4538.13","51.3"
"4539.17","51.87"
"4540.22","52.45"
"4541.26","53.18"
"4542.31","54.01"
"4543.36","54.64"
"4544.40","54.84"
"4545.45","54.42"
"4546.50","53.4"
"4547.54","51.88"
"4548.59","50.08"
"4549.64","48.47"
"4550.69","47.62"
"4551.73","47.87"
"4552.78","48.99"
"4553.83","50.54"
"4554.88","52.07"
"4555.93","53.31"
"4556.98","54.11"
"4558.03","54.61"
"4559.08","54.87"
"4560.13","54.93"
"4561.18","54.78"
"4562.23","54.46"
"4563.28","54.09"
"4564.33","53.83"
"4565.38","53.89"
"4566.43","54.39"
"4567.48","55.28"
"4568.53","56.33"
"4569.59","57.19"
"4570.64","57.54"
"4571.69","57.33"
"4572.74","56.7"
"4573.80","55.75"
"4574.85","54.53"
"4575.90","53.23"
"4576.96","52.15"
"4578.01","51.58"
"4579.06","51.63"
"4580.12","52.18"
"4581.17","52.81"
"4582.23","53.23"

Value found 1.11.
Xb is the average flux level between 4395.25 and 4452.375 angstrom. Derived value 46.5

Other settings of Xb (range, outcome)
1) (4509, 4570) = 51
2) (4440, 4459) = 47.7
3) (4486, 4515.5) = 50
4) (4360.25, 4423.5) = 44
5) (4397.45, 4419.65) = 44.3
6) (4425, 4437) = 47.9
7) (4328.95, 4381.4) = 43.3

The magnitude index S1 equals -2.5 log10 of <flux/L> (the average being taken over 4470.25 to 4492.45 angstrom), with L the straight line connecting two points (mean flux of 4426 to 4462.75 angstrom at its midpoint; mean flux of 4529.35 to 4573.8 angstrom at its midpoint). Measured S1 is -0.06 mag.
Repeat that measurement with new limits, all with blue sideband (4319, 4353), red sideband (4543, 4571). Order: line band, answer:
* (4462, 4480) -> -0.06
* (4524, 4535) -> 0.05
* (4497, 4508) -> -0.04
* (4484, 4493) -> -0.02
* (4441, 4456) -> -0.03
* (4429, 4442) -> -0.03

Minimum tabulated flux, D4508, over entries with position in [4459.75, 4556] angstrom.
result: 42.08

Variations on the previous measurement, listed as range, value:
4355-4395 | 38.99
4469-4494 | 46.85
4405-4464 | 41.75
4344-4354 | 37.59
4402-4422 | 41.77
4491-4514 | 44.04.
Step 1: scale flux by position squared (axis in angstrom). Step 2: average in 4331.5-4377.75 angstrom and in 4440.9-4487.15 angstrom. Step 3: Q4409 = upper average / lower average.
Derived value 1.20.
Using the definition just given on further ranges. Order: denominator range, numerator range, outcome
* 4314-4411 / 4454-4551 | 1.24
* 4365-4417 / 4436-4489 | 1.17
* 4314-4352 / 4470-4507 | 1.32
